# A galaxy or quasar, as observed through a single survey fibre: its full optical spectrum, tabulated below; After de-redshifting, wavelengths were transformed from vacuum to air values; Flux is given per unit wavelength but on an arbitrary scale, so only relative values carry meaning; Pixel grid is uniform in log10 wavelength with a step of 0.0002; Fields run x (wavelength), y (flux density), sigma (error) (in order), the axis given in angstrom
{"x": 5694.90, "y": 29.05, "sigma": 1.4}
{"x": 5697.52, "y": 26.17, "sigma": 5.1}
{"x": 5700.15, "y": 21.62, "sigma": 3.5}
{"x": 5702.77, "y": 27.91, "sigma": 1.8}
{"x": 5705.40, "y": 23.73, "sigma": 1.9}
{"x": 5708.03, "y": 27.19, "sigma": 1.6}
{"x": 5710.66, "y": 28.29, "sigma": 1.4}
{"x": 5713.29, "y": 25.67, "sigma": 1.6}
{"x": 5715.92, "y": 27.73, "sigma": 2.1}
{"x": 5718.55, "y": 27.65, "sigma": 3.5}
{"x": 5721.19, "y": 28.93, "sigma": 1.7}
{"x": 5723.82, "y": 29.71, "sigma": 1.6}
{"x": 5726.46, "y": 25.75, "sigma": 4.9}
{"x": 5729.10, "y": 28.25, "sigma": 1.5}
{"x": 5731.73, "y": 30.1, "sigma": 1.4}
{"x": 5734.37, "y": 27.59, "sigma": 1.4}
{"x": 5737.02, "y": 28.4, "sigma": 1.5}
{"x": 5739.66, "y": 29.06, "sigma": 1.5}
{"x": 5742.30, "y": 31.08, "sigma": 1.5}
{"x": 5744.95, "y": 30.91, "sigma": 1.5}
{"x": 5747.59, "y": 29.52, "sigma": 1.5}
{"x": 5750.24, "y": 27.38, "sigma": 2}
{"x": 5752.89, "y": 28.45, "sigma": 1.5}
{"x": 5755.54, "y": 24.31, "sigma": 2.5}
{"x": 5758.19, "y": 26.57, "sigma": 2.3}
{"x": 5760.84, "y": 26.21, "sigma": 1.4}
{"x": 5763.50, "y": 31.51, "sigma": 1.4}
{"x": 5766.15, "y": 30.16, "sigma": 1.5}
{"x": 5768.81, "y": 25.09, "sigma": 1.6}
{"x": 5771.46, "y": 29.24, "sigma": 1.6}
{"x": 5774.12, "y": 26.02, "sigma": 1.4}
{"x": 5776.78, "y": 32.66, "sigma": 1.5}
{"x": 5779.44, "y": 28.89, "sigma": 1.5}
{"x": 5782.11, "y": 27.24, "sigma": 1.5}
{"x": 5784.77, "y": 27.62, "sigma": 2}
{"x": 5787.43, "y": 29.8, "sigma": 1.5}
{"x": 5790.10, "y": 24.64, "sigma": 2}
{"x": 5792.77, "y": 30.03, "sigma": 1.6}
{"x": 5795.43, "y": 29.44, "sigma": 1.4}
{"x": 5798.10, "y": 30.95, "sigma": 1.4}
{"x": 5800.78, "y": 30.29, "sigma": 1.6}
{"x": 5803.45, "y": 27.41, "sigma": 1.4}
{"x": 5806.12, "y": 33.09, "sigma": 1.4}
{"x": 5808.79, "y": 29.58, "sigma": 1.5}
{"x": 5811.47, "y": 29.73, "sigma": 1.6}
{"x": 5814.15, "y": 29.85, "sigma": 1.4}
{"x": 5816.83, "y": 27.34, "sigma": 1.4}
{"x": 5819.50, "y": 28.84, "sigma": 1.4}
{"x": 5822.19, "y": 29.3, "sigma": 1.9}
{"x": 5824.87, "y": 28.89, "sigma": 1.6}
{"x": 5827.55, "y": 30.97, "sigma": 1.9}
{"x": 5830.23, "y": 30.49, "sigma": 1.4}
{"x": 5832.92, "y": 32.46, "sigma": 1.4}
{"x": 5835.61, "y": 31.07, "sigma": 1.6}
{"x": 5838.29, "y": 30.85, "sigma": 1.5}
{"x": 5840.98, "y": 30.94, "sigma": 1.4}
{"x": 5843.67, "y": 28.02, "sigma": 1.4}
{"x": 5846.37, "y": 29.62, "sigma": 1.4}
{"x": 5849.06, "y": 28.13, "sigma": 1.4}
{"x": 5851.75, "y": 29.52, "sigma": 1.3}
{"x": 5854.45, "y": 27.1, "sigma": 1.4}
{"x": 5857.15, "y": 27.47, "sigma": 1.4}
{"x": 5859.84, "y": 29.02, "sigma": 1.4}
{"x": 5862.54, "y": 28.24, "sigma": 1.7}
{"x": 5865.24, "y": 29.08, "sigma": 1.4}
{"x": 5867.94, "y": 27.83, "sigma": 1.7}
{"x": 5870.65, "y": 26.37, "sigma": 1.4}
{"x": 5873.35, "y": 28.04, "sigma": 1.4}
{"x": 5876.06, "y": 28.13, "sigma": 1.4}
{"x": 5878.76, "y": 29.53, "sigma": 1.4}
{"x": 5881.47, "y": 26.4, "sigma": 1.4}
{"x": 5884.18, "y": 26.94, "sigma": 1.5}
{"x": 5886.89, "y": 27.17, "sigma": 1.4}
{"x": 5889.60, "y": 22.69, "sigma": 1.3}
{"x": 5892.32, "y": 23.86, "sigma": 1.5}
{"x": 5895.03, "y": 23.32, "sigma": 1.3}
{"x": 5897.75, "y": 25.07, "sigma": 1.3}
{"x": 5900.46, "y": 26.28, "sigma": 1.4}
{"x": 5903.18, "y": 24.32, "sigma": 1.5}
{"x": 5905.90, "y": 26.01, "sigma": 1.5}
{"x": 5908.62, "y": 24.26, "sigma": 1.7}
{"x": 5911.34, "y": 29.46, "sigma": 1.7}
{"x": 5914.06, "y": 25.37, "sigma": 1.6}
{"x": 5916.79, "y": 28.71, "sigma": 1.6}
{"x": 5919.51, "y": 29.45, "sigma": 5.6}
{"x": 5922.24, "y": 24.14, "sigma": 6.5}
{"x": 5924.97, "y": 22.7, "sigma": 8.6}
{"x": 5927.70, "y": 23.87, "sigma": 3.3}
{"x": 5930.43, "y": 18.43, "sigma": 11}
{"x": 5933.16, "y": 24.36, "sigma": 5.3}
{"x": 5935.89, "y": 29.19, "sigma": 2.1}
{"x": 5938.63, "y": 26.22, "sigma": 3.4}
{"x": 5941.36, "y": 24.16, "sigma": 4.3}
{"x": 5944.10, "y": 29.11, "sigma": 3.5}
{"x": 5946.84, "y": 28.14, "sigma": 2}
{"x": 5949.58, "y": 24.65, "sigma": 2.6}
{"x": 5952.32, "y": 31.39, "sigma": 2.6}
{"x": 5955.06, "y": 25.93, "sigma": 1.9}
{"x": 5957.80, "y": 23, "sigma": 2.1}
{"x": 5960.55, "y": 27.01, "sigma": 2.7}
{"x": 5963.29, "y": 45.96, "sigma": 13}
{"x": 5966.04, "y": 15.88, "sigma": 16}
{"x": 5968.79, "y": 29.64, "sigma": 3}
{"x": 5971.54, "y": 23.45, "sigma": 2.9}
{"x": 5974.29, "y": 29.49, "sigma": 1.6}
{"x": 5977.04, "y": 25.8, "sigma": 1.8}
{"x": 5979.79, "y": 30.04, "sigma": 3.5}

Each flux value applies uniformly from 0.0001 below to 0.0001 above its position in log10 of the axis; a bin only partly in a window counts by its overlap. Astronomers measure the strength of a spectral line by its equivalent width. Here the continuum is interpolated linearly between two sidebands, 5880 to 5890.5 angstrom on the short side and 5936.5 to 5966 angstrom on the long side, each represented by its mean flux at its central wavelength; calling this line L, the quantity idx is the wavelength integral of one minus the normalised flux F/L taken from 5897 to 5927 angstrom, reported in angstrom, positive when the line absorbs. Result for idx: 0.9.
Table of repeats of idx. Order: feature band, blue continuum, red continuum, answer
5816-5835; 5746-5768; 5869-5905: -2.07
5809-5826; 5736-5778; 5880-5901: -1.27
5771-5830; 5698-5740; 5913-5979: -4.76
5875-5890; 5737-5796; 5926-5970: 0.14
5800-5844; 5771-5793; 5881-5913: -4.28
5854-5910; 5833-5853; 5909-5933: 2.12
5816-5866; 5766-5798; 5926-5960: -3.49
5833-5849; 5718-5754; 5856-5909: -1.74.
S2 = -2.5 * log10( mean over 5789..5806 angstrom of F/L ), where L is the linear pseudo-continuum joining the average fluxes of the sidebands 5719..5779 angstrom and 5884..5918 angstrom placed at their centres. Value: -0.06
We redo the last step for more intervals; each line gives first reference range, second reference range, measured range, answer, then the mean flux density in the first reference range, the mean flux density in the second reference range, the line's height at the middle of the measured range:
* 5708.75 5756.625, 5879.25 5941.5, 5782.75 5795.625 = -0.032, 28.3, 25.4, 27.4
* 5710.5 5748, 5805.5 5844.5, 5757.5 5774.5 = 0.044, 28.6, 30.1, 29.1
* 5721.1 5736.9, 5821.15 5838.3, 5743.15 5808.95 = 0.027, 28.3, 30.6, 29.4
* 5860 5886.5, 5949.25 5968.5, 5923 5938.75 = 0.167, 27.9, 28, 27.9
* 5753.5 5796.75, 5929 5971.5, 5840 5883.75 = -0.033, 28.1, 26.8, 27.4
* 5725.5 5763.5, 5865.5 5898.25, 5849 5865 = -0.063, 28.3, 26.4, 26.7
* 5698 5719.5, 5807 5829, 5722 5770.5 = -0.042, 26.2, 29.4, 27.3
